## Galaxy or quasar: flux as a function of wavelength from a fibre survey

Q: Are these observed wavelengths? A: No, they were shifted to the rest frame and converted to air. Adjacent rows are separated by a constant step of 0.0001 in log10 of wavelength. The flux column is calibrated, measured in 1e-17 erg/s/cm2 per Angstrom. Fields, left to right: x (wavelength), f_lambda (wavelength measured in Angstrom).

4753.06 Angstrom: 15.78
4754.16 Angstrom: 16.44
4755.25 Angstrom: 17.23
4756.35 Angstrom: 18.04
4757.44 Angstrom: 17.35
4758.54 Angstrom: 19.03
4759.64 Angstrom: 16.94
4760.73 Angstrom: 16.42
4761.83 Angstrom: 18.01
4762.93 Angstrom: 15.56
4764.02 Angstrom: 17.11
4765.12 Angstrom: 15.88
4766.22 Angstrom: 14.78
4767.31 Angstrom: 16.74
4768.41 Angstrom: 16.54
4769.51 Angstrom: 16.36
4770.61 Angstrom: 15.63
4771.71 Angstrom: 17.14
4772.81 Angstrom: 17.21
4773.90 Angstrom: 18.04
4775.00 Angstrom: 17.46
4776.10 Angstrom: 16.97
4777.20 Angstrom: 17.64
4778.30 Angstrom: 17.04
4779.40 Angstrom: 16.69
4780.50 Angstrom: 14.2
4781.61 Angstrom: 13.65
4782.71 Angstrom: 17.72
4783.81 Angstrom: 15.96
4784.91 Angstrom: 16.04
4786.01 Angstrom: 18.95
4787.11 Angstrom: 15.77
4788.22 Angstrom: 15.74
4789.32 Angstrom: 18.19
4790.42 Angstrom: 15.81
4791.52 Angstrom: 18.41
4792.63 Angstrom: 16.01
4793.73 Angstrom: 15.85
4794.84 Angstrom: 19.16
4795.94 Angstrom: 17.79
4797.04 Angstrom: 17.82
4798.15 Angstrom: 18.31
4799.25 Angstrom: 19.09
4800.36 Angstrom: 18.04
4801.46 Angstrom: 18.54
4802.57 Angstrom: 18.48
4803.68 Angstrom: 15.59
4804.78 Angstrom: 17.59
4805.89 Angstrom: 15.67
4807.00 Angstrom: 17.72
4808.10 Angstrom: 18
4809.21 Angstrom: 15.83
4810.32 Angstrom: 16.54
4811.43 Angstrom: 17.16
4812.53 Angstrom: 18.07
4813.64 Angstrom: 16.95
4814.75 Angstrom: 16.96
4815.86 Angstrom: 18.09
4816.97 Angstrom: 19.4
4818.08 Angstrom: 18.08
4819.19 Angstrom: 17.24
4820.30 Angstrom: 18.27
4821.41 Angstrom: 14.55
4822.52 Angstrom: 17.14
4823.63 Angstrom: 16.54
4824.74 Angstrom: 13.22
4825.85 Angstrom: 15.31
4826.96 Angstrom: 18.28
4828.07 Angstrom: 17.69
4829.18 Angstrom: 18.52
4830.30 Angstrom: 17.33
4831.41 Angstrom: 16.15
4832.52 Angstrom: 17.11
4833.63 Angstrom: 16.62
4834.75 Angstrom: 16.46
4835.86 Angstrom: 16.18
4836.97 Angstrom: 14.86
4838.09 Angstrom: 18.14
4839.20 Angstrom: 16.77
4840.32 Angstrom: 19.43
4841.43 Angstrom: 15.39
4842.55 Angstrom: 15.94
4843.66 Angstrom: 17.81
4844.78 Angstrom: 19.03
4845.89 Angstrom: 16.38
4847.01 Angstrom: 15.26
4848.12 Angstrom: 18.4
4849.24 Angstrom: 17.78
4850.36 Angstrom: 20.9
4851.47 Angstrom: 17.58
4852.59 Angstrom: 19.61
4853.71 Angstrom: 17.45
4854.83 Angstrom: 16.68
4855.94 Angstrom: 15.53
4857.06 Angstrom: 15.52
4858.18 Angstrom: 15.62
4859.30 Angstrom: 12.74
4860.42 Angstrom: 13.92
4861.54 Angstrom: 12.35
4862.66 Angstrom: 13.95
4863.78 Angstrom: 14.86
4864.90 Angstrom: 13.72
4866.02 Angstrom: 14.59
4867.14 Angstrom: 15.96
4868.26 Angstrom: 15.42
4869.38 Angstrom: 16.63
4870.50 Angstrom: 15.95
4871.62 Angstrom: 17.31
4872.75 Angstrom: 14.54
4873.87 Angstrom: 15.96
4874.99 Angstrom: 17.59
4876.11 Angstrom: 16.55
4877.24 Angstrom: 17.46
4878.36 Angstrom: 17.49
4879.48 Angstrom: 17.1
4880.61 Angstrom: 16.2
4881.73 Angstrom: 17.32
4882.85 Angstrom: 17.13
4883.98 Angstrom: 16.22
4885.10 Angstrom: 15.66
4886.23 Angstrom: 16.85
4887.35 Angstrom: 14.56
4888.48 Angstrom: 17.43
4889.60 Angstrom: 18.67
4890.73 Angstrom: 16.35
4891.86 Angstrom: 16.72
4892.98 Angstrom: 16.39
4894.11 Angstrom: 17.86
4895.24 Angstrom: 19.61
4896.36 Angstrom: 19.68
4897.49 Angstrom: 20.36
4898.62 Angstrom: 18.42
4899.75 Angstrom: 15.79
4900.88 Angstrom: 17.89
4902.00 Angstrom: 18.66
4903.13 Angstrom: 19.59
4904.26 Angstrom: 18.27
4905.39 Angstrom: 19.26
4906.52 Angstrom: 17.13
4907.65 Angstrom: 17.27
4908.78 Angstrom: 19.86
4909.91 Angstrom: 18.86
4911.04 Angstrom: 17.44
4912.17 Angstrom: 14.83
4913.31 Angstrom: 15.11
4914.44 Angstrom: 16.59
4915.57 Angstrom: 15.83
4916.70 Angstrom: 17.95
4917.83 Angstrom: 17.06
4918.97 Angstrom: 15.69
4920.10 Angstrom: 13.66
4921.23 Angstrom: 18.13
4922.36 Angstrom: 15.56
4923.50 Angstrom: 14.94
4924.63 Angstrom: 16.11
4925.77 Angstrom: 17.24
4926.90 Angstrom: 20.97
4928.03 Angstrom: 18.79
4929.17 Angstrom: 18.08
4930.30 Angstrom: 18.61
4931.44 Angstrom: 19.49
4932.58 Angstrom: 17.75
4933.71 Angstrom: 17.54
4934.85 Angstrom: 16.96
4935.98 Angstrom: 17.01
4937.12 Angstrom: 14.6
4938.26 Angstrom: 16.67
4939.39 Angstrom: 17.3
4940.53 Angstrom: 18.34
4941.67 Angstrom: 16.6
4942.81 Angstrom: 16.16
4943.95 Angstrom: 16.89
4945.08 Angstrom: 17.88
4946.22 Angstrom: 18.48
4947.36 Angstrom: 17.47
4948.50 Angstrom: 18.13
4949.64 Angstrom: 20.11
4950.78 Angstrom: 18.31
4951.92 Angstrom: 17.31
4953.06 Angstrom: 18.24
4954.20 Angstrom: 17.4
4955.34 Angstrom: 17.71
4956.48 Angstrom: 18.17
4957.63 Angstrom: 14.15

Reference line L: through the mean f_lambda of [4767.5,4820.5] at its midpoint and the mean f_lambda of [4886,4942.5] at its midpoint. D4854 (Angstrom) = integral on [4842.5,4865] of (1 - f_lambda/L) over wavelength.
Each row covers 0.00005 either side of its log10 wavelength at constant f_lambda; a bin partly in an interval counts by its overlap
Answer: 1.3 Angstrom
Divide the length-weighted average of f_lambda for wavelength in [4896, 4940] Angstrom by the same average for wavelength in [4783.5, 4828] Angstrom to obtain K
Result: 1.02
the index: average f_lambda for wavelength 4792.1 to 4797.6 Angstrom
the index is 17.3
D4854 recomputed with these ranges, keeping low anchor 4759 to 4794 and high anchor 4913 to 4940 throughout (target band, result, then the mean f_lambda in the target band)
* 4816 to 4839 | -0.2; 16.9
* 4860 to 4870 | 1.3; 14.6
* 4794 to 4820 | -1.5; 17.6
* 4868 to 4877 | 0.3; 16.3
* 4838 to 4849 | -0.3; 17.2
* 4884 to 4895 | 0.1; 16.8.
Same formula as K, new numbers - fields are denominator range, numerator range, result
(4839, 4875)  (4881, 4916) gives 1.08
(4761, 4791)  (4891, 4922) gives 1.06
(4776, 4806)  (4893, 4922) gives 1.03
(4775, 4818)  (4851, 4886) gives 0.93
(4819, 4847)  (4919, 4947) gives 1.03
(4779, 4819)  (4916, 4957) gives 1.02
